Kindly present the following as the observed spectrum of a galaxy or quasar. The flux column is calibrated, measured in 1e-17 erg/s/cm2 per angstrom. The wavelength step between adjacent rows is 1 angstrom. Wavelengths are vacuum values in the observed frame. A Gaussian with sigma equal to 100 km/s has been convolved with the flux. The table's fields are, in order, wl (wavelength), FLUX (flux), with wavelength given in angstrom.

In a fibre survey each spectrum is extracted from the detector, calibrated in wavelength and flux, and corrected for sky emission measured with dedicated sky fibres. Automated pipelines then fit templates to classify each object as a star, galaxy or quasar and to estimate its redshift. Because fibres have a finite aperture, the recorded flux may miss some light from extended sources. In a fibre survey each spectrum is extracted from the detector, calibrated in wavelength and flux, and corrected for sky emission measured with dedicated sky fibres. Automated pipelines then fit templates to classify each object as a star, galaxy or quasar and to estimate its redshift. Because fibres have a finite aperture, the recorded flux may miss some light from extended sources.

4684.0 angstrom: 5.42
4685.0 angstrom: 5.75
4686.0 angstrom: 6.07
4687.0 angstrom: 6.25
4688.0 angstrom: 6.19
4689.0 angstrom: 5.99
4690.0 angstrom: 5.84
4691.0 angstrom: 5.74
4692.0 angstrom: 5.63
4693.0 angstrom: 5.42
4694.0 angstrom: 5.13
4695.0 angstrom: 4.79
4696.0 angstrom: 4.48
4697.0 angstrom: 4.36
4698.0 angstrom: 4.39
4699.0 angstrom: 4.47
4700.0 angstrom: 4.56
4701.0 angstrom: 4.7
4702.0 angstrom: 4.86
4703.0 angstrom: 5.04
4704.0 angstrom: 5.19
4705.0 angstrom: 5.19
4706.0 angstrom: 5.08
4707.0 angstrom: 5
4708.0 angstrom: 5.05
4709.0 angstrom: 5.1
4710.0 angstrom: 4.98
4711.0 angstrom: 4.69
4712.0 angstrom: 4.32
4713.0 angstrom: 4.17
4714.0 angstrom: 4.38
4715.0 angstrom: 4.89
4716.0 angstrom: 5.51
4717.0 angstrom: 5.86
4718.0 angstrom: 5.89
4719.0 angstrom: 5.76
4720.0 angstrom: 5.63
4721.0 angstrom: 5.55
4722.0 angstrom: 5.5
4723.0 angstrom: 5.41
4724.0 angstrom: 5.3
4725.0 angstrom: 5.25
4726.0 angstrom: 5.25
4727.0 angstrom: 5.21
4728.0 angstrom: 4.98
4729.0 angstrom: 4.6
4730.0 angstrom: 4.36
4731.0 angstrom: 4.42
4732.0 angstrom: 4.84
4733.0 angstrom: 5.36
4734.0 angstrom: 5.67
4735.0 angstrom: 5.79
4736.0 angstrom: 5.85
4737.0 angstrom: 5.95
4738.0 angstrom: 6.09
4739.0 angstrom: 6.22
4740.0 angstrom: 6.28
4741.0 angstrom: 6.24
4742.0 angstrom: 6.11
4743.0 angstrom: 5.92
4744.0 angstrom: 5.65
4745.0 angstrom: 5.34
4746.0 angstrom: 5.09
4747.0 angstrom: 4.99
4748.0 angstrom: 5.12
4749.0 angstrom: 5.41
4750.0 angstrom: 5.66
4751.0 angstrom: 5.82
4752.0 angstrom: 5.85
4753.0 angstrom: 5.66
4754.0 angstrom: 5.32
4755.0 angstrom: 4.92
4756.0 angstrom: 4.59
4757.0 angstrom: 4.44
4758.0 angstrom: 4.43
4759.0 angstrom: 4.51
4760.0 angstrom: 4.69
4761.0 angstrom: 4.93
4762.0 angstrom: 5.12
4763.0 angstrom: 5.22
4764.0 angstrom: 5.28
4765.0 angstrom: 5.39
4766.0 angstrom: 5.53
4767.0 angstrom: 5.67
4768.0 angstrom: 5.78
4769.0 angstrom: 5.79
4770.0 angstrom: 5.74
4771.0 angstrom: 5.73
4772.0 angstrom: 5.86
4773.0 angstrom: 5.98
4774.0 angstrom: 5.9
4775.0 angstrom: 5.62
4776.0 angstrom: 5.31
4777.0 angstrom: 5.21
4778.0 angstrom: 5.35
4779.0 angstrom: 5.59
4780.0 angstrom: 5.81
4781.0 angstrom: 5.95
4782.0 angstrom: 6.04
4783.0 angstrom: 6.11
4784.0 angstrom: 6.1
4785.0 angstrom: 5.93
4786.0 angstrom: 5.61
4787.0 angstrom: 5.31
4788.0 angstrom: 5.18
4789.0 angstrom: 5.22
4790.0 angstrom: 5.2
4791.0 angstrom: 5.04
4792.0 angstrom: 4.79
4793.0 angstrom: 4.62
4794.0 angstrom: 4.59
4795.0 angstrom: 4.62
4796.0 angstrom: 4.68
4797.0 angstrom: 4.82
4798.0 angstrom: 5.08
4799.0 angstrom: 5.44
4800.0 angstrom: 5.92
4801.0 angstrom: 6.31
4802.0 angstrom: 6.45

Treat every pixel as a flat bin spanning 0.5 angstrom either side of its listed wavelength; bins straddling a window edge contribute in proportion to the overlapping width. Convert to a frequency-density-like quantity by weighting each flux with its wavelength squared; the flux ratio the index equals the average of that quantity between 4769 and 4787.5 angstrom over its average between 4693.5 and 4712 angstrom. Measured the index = 1.2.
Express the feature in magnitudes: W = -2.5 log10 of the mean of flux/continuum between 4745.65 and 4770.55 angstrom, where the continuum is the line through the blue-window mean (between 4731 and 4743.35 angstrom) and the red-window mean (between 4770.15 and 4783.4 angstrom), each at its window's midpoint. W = 0.10 mag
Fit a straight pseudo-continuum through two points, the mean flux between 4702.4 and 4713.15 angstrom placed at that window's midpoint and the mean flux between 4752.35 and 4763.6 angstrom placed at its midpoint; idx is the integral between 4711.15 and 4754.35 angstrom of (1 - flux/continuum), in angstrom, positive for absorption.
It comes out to -4.3 angstrom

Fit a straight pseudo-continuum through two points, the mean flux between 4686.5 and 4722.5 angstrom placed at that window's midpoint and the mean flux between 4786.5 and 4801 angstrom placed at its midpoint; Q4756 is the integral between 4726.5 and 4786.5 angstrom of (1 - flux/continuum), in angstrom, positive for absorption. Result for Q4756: -4.16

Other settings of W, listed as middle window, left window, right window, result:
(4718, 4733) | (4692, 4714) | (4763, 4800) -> -0.04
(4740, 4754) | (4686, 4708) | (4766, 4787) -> -0.02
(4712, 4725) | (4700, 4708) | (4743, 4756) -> -0.03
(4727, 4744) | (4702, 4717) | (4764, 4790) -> -0.07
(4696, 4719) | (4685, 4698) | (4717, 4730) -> 0.10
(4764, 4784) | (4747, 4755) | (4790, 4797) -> -0.12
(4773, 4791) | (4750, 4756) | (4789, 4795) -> -0.12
